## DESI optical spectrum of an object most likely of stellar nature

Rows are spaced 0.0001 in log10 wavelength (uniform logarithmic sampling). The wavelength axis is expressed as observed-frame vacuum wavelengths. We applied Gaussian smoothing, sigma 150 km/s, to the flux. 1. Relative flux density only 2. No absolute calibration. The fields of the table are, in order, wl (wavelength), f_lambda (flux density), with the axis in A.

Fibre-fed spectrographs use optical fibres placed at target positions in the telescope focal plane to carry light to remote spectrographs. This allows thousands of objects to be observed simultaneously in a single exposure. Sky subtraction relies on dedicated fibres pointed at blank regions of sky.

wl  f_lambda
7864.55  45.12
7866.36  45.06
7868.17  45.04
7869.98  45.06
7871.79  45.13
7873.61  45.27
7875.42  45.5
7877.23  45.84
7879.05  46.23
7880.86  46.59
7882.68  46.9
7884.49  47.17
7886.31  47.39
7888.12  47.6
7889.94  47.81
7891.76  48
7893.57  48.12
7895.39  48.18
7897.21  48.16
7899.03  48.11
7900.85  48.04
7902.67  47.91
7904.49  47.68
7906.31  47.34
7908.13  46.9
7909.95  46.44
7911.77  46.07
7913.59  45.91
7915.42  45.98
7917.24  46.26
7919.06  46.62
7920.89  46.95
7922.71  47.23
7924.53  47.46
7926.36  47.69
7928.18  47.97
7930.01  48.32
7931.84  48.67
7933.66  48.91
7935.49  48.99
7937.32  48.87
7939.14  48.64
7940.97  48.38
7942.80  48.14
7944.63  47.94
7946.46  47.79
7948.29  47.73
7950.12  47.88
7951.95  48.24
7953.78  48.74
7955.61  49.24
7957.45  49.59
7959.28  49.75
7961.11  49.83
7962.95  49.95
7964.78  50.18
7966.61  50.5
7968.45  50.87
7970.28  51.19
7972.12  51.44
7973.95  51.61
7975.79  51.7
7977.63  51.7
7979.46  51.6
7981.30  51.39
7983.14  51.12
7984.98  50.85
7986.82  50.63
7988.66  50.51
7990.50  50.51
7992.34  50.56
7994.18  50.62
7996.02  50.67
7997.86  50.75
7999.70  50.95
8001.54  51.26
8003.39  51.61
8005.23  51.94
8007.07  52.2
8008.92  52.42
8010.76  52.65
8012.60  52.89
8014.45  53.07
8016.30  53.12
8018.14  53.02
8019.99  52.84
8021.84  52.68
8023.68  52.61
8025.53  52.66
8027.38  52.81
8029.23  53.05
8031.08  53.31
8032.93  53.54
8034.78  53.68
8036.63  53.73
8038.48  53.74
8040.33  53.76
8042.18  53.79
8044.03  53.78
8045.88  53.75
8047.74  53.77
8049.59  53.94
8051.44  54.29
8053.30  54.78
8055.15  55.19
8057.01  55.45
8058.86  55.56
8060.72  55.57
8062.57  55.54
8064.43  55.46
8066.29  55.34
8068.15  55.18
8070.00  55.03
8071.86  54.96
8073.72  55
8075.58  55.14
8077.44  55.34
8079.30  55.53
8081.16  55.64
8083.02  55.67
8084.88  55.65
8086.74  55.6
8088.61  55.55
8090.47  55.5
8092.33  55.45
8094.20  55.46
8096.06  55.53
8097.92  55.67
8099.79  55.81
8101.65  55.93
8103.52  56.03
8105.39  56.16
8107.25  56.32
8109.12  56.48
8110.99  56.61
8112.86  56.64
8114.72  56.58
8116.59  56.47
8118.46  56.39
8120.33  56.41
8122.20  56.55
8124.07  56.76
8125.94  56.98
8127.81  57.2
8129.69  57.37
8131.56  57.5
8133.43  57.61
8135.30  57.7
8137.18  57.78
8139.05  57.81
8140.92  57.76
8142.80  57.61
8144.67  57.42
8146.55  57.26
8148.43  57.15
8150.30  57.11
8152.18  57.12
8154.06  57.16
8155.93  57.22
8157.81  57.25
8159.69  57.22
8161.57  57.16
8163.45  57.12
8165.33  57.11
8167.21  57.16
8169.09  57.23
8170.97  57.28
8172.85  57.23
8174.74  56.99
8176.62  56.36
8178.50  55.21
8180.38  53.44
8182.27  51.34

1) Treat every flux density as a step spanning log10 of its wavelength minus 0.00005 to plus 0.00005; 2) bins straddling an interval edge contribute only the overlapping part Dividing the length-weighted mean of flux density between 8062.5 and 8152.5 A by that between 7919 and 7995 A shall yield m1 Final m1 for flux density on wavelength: 1.1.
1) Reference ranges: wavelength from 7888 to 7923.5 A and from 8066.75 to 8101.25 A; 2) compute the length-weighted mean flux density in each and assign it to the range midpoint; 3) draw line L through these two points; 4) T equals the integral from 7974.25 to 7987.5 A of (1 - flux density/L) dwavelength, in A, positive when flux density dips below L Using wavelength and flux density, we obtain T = -0.2 A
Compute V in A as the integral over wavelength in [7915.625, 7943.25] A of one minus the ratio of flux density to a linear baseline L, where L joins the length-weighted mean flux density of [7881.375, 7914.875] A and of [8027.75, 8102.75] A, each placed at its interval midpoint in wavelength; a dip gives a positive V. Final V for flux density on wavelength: 0.5 A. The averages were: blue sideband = 47.4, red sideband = 54.9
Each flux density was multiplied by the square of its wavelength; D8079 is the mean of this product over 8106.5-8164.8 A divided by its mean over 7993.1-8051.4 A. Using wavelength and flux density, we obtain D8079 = 1.11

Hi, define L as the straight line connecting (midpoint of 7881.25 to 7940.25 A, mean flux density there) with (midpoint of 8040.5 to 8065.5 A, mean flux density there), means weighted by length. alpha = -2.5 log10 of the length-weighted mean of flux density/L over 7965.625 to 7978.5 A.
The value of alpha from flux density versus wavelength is -0.01 mag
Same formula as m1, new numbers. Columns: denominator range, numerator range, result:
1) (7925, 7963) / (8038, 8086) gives 1.13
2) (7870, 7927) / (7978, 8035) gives 1.11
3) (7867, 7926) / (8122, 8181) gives 1.22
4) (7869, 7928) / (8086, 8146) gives 1.21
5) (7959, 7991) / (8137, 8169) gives 1.13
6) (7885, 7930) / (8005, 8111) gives 1.15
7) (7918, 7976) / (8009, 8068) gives 1.10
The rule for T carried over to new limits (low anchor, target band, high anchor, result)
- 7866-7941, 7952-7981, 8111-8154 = -0.33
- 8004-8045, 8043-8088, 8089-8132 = -0.36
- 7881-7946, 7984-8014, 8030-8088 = 0.27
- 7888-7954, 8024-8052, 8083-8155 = -0.30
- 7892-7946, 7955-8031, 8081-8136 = -0.63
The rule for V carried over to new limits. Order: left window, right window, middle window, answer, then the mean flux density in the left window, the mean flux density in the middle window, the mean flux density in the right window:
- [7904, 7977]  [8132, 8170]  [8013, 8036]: -0.4 A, 48.5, 53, 57.4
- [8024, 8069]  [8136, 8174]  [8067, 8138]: -0.4 A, 54.2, 56.1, 57.3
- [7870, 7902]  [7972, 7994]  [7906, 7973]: 1.3 A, 47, 48.4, 51.1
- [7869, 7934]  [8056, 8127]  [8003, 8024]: -0.2 A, 47.1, 52.6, 55.8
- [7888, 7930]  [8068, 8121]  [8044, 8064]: -0.3 A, 47.3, 54.8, 55.8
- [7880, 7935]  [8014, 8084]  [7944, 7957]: 0.3 A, 47.4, 48.3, 54.3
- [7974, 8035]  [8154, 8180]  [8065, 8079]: -0.3 A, 51.9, 55.2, 56.9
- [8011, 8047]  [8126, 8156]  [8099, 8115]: 0.0 A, 53.2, 56.3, 57.4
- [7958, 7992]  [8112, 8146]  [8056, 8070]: -0.2 A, 50.8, 55.4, 57.2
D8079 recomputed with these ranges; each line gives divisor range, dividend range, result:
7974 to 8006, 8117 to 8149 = 1.16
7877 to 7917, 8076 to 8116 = 1.24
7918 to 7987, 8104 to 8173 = 1.21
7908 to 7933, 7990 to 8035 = 1.14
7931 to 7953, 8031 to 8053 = 1.14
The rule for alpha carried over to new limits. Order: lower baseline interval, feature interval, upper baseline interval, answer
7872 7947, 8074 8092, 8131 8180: -0.02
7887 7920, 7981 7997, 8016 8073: 0.01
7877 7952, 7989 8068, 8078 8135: -0.01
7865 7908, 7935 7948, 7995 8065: 0.02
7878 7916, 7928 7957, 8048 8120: 0.02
